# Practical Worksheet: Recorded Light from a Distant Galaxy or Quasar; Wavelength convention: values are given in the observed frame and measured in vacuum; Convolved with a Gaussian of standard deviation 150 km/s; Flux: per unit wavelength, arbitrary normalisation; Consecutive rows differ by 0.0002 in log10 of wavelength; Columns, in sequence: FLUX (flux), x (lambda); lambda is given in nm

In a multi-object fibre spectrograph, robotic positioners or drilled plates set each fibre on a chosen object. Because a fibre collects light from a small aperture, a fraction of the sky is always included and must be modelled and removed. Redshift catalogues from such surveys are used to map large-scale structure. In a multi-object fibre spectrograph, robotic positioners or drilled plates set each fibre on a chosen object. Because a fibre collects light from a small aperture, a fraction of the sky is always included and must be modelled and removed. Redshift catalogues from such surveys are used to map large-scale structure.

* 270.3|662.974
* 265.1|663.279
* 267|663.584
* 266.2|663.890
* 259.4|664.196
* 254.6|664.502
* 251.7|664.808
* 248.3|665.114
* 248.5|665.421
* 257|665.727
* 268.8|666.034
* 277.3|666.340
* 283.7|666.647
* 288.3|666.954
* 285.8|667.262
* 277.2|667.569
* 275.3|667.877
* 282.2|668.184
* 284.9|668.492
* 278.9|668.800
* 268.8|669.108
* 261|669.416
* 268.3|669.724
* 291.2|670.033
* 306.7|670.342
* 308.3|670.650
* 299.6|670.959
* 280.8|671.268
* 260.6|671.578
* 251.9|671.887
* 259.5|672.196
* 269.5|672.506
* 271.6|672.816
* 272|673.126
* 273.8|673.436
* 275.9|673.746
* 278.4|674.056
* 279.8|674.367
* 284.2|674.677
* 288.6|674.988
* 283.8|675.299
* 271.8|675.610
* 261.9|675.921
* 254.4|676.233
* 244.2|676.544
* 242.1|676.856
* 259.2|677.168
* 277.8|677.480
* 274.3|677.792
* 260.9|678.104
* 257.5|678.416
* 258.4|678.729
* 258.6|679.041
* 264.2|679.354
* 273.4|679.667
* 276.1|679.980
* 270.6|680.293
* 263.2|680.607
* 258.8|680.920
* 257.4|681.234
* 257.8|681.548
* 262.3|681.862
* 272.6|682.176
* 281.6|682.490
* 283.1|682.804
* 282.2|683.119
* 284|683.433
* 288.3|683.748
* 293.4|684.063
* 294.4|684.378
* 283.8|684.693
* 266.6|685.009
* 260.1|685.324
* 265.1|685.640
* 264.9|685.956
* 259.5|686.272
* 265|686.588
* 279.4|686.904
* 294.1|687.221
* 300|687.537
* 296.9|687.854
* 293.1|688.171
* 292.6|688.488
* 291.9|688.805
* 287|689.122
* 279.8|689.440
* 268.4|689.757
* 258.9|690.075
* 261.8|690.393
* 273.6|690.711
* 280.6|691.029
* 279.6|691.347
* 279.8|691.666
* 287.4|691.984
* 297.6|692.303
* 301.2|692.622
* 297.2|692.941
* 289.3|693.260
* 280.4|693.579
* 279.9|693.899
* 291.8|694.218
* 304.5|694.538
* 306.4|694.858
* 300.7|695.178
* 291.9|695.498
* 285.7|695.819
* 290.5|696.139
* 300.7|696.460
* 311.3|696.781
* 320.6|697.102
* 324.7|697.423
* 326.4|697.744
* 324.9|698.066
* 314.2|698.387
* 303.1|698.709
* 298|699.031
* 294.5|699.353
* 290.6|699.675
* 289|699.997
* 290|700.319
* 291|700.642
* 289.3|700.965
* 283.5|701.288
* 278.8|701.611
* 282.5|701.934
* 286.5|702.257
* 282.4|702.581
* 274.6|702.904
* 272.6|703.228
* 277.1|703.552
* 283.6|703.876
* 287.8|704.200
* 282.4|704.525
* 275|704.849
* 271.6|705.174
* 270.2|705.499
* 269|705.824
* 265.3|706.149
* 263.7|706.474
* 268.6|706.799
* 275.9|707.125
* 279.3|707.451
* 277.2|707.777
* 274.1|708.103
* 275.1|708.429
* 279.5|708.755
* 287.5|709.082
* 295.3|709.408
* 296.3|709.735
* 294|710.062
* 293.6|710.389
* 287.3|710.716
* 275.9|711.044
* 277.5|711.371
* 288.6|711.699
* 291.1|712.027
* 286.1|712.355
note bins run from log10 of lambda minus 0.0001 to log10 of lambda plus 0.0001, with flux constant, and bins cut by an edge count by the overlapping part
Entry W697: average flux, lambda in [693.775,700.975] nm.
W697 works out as 301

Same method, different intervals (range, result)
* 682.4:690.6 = 280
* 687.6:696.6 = 288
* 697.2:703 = 296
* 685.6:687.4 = 272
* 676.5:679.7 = 261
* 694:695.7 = 298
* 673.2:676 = 278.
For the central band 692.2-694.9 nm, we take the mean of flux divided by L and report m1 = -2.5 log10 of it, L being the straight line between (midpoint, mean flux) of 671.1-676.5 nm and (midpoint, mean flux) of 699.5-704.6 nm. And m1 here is -0.05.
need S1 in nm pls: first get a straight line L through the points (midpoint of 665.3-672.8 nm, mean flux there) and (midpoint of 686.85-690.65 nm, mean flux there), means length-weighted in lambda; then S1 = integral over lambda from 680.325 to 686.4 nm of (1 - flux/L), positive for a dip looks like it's 0.19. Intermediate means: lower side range 276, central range 273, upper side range 283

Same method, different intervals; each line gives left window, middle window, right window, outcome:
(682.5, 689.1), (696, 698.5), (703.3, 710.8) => -0.30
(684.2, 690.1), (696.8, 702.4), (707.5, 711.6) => -0.35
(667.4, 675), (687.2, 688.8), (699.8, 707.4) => -0.10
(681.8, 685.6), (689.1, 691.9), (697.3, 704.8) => 0.10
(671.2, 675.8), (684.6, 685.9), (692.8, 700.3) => 0.09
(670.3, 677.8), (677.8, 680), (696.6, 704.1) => 0.10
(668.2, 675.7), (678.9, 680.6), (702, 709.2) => 0.06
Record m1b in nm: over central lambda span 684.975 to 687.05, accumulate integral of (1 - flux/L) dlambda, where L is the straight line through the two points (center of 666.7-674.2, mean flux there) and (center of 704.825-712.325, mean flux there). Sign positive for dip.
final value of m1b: 0.10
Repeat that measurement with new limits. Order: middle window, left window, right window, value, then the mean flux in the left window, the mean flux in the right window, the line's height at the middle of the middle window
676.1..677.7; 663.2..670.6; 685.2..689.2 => 0.12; 272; 281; 276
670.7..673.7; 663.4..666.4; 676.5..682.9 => -0.12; 259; 265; 262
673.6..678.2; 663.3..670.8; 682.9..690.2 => 0.12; 273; 281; 277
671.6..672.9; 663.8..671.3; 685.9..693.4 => 0.07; 275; 283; 277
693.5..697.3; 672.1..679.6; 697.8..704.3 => -0.17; 268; 290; 285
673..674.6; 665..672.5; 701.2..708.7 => 0.00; 276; 276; 276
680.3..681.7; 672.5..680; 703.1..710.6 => 0.05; 268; 279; 270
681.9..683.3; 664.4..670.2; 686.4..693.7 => 0.01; 271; 284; 280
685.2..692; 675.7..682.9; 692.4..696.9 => 0.11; 264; 295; 283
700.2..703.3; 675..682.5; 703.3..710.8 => -0.08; 264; 279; 277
